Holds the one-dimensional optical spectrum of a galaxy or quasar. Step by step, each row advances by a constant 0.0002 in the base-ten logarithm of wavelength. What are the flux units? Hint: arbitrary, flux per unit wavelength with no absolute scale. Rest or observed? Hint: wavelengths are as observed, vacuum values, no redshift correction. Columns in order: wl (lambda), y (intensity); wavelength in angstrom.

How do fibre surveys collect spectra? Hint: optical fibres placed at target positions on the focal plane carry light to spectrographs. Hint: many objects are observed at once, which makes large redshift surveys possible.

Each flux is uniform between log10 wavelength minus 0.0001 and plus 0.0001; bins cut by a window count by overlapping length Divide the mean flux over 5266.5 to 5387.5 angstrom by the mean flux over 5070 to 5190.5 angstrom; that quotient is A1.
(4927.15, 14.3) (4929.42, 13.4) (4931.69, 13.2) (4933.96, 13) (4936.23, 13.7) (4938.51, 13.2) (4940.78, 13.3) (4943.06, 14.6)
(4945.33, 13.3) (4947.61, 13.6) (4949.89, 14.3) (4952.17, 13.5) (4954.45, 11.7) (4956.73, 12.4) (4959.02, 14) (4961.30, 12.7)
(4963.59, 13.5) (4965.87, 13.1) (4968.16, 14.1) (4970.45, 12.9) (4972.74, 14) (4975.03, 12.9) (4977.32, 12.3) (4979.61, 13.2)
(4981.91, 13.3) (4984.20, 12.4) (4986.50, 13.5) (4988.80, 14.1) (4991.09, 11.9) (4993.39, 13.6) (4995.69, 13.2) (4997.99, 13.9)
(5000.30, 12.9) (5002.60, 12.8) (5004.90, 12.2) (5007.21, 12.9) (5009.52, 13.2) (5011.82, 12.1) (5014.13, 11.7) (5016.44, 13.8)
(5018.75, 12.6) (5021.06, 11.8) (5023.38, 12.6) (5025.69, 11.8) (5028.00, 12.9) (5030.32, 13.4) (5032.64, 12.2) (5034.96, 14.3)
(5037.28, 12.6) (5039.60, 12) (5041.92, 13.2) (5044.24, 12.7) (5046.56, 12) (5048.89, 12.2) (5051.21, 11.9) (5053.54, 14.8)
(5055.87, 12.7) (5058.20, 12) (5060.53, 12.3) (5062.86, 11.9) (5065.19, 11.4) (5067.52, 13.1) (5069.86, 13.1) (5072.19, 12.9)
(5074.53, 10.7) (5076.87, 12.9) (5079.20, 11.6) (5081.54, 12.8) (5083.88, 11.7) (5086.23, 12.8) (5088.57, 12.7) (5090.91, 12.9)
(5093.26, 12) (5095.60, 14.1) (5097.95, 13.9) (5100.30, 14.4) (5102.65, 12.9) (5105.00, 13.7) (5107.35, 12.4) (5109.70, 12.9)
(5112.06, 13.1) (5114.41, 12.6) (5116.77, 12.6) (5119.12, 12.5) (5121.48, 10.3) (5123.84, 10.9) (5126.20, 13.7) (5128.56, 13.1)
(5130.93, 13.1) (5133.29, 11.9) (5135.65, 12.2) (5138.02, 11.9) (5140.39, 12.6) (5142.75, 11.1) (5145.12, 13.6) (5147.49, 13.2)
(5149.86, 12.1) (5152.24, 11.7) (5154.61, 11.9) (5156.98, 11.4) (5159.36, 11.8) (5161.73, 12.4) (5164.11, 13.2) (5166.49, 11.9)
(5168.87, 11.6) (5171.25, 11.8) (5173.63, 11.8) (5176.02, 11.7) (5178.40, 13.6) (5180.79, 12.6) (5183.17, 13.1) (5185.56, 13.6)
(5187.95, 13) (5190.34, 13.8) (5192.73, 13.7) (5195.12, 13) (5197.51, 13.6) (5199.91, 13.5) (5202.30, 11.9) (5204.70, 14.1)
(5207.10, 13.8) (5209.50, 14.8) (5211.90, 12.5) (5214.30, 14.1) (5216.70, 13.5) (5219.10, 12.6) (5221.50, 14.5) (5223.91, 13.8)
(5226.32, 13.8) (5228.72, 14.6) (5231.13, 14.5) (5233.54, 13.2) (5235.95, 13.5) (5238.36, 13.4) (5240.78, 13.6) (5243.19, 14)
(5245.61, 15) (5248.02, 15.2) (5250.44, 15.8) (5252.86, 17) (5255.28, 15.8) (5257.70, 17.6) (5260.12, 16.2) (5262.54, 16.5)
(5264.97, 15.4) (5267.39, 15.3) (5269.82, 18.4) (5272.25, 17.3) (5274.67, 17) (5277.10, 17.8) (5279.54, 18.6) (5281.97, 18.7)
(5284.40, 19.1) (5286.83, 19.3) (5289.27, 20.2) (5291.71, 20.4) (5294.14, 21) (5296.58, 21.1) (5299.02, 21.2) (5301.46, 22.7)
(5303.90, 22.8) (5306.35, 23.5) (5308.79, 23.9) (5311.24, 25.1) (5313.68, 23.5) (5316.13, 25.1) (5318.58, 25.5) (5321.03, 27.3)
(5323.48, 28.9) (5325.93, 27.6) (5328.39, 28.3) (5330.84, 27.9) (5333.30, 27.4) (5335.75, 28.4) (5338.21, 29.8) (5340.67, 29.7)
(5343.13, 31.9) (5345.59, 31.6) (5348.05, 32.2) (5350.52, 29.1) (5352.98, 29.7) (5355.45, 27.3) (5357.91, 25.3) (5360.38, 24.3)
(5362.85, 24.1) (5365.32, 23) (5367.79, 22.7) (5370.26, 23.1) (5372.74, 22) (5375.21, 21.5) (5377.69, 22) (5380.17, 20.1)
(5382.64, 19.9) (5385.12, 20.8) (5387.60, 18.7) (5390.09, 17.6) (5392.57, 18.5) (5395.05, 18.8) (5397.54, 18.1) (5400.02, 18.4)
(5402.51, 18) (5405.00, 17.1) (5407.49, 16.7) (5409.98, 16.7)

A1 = 1.9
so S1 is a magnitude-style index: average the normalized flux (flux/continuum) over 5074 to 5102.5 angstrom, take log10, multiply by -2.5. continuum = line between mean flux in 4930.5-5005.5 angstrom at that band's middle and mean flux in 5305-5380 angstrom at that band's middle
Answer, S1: 0.34 mag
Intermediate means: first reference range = 13.2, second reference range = 26.3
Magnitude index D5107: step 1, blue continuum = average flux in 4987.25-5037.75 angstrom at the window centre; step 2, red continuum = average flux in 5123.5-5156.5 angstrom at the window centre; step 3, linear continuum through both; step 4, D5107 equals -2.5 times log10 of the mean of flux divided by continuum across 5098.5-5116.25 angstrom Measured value -0.06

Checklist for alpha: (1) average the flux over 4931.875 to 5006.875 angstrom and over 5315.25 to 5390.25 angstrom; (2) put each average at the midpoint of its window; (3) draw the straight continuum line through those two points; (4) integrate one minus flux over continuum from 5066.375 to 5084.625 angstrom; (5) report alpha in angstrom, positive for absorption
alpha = 4.71 angstrom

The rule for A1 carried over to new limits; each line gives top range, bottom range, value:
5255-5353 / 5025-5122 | 1.83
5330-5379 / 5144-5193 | 2.13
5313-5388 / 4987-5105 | 2.03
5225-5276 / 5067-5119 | 1.20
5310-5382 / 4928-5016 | 2.00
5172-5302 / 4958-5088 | 1.21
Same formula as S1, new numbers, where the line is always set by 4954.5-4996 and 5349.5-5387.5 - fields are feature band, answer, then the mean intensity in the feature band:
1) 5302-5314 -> -0.09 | 23.7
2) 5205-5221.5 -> 0.38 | 13.7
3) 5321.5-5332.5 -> -0.25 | 28.1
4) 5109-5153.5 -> 0.36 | 12.4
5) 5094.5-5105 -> 0.19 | 13.8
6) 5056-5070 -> 0.25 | 12.3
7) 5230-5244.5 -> 0.41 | 13.7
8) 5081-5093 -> 0.27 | 12.5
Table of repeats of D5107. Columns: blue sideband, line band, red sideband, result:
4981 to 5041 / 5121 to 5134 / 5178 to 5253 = 0.09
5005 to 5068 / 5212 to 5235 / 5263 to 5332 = 0.36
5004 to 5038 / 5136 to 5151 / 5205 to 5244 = 0.08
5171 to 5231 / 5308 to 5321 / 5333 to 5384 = -0.11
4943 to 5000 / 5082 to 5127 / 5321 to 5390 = 0.35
